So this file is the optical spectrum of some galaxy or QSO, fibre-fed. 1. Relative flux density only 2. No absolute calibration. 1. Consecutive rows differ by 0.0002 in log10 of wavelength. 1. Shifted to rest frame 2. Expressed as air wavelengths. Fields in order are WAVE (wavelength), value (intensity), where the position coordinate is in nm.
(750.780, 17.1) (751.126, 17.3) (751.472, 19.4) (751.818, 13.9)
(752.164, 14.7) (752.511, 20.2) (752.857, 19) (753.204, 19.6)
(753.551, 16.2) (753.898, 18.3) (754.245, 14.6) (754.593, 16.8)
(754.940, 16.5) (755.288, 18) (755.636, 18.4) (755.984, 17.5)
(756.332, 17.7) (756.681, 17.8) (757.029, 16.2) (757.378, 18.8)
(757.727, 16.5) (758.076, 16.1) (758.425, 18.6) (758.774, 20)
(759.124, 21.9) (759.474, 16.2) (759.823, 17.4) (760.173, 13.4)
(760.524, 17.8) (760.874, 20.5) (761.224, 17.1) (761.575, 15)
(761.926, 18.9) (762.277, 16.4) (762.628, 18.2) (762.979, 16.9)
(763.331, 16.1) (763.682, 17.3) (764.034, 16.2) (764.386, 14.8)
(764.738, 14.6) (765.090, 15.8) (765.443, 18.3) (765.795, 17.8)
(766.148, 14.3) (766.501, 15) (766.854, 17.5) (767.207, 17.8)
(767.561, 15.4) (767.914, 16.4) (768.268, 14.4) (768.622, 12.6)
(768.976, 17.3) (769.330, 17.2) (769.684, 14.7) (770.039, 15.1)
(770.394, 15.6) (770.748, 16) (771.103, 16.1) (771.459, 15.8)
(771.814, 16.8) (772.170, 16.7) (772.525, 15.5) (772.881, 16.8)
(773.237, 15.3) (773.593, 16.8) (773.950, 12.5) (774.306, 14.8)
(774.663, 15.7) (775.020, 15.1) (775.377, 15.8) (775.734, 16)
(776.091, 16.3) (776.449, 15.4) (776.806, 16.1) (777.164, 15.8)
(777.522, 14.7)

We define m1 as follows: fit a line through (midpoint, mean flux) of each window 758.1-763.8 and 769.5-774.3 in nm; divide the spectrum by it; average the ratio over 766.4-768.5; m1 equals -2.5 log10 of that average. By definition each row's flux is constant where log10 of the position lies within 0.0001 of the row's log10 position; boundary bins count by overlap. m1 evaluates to 0.03 mag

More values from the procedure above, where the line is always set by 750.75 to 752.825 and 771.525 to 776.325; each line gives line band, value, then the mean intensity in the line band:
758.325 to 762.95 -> -0.072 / 17.8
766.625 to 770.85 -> 0.016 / 15.8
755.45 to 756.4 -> -0.059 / 17.9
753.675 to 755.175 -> 0.029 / 16.6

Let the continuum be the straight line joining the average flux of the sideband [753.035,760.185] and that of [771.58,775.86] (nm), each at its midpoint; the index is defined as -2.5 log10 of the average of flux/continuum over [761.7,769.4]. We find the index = 0.02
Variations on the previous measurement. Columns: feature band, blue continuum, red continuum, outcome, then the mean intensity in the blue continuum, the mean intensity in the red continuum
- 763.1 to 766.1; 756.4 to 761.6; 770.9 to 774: 0.04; 17.6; 15.9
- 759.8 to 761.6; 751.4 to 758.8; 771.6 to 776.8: 0.00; 17.4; 15.7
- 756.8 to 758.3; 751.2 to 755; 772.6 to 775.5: -0.01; 17.2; 15.3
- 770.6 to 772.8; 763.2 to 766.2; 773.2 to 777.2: -0.03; 16.2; 15.5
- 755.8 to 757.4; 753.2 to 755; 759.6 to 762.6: -0.04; 16.8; 17.1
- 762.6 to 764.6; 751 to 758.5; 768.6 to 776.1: 0.01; 17.4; 15.7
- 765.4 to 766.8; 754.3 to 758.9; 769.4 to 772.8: 0.01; 17.5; 15.9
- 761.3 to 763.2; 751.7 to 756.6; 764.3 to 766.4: -0.05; 17.3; 15.9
